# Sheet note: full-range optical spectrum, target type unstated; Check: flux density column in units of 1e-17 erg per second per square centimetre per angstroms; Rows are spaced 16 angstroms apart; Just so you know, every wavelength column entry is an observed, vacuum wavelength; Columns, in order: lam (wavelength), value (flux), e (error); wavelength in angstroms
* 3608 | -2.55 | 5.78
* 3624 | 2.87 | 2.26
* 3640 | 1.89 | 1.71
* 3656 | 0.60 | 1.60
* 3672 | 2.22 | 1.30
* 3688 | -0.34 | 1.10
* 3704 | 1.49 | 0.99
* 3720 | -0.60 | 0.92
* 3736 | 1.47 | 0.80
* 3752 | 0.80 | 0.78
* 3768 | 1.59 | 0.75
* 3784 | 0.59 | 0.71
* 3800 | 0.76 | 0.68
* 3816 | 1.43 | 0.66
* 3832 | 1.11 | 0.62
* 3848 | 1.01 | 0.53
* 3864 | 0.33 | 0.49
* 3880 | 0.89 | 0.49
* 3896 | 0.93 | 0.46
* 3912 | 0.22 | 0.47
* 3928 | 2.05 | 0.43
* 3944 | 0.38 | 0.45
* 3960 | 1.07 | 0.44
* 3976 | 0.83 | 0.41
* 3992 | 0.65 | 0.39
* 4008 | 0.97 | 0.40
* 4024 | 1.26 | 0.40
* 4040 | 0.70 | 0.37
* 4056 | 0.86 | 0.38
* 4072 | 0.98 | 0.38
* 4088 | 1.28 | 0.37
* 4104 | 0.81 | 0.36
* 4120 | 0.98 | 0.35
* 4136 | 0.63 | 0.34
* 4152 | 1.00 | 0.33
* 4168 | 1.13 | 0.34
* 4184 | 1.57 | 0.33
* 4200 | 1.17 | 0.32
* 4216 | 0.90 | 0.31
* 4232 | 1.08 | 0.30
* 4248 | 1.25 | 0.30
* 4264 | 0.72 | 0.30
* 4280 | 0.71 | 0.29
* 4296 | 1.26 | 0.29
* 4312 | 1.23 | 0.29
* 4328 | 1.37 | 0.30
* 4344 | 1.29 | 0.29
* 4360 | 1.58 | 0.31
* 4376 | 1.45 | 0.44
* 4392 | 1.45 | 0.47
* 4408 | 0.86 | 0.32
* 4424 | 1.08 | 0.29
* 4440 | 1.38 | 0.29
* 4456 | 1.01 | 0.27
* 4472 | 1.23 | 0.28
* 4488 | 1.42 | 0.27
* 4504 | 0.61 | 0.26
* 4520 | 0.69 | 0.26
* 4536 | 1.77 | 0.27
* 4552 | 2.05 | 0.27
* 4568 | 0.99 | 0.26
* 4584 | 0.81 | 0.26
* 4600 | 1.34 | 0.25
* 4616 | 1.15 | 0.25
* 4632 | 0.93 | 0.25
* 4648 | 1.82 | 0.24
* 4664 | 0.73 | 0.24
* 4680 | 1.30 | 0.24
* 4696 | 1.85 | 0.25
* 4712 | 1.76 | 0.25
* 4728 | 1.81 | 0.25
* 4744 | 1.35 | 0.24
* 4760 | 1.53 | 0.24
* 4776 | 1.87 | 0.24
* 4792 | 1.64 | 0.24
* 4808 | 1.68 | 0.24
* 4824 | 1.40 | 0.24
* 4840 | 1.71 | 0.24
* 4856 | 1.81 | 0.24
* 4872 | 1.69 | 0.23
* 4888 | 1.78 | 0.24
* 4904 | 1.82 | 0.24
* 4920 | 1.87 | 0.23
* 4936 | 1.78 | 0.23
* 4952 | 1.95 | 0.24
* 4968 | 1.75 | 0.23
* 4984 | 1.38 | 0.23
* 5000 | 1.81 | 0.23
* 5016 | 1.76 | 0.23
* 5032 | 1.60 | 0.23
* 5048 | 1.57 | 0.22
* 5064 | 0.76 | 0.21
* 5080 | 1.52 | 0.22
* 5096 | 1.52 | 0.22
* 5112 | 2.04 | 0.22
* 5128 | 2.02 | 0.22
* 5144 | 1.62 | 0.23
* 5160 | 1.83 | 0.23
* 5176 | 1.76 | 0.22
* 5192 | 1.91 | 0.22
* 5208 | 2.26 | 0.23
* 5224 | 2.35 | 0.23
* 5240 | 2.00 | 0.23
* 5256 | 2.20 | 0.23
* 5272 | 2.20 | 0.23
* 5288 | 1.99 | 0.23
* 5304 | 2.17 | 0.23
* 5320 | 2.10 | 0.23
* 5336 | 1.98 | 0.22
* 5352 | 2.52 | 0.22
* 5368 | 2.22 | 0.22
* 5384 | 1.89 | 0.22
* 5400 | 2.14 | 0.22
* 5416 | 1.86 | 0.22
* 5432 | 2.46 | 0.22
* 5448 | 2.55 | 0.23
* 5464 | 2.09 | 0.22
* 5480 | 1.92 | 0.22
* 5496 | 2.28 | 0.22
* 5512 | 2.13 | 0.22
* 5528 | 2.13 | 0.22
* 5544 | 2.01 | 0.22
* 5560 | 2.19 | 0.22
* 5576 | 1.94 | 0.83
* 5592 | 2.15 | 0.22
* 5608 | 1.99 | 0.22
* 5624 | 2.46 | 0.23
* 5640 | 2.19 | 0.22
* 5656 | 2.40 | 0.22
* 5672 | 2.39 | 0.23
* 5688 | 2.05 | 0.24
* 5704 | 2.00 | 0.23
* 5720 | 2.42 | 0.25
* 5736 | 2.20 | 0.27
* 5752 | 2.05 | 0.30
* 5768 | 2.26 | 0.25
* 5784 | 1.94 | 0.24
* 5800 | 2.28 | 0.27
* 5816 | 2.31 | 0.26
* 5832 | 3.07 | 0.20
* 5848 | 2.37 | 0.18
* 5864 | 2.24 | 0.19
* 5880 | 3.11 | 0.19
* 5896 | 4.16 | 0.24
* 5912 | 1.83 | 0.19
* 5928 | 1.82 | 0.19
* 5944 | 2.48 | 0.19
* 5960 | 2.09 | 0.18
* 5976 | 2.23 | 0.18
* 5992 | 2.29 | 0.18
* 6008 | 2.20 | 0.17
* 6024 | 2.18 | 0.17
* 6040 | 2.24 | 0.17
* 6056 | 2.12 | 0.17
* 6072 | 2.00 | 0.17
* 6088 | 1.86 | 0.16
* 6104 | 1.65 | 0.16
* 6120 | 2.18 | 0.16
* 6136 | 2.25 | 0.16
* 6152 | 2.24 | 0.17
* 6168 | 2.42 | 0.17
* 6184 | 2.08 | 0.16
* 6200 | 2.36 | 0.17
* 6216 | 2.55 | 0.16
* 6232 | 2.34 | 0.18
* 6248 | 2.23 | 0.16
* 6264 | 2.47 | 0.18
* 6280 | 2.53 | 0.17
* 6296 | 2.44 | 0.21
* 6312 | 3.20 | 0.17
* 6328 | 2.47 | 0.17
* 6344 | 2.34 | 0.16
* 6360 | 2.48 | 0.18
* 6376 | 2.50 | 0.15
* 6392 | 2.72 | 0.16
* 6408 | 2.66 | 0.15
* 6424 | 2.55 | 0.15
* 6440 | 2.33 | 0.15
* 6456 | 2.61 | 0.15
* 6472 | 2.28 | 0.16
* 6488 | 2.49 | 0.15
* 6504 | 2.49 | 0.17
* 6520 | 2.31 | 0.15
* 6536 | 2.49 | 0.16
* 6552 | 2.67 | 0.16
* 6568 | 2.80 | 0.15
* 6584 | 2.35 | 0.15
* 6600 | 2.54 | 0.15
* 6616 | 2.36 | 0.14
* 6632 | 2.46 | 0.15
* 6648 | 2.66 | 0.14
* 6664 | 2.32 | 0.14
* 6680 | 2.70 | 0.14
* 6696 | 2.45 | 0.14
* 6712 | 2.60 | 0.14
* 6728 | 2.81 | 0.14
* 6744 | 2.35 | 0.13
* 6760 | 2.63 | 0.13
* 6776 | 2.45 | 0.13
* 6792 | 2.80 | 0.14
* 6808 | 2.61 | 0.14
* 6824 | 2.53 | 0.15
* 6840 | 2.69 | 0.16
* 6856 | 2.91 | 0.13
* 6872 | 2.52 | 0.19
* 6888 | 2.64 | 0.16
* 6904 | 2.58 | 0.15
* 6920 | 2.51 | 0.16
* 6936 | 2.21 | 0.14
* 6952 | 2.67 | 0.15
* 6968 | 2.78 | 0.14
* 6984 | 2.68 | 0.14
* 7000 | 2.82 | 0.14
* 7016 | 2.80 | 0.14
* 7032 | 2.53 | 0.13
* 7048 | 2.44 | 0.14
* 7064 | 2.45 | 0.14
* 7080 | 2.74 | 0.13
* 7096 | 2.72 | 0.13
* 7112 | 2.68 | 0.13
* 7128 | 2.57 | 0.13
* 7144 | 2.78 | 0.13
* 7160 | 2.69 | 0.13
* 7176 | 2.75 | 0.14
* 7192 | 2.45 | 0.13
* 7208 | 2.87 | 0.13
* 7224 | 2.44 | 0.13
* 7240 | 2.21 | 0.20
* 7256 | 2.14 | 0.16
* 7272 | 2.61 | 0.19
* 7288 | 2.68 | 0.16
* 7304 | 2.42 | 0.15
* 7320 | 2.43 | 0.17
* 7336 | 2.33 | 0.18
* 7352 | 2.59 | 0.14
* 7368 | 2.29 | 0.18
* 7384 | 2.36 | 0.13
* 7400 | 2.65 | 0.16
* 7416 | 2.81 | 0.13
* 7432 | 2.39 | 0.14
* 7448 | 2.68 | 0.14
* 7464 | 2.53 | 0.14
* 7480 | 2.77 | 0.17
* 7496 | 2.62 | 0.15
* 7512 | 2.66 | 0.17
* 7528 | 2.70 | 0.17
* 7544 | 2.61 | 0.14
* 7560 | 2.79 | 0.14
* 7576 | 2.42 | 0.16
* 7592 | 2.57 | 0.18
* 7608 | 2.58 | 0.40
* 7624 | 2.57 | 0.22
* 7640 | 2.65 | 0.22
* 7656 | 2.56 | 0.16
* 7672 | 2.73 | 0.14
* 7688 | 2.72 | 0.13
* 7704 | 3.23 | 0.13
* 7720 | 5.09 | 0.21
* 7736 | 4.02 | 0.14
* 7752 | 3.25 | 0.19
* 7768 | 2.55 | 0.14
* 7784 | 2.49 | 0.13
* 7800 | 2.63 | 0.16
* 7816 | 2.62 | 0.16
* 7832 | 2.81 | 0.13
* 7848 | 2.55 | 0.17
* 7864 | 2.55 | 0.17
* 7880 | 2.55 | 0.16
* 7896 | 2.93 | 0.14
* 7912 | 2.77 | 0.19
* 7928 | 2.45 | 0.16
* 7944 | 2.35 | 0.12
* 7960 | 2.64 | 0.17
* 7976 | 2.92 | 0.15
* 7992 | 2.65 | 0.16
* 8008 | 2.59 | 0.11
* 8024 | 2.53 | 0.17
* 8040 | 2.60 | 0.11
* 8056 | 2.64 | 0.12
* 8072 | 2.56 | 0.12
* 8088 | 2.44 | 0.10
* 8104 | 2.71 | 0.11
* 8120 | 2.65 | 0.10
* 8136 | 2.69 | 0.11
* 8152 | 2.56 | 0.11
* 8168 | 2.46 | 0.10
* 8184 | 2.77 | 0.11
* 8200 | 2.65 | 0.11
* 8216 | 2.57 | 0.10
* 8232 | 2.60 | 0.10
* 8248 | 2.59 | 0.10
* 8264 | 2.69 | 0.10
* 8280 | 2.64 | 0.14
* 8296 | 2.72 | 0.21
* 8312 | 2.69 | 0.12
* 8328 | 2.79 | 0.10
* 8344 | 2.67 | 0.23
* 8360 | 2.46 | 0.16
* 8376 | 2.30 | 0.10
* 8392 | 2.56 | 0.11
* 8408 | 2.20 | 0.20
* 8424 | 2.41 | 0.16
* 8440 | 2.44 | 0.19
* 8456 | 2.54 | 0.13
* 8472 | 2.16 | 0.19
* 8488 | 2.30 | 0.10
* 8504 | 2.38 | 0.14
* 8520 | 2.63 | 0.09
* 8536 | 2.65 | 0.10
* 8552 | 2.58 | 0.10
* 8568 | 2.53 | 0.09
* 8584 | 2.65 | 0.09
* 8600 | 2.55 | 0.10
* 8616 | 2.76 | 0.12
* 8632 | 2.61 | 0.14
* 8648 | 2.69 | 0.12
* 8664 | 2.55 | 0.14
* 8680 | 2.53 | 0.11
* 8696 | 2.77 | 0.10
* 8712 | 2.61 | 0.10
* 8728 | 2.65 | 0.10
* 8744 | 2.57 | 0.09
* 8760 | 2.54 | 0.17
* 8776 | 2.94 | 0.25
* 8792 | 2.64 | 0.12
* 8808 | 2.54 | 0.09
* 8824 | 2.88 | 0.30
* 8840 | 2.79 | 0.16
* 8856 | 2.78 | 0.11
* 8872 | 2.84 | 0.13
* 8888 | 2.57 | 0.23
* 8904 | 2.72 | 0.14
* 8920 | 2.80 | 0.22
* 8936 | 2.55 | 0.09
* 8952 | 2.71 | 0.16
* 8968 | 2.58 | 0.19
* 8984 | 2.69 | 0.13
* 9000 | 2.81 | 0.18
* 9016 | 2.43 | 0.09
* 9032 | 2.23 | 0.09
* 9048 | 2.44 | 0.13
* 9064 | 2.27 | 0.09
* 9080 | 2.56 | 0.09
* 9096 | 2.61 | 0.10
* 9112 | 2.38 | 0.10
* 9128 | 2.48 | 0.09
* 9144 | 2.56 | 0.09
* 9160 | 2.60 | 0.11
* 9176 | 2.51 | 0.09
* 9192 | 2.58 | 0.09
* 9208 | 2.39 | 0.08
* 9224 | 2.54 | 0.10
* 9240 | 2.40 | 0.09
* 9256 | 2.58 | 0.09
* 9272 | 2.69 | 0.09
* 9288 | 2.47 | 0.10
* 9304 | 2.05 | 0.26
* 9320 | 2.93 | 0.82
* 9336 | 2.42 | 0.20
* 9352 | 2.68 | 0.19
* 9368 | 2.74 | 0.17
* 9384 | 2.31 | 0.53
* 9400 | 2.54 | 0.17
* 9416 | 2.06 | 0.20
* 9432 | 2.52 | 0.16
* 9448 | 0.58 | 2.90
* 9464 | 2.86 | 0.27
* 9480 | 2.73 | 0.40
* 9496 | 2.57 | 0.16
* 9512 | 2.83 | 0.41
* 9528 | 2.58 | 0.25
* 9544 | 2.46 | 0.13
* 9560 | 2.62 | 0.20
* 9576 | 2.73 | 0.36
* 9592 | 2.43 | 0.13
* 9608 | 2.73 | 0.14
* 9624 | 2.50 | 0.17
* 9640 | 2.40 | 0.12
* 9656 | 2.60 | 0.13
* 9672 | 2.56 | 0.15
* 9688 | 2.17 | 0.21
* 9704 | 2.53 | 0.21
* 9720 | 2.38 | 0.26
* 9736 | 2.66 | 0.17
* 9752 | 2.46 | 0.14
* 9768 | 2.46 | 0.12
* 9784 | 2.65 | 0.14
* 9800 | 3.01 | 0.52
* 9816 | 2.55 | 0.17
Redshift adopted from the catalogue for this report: 0.18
